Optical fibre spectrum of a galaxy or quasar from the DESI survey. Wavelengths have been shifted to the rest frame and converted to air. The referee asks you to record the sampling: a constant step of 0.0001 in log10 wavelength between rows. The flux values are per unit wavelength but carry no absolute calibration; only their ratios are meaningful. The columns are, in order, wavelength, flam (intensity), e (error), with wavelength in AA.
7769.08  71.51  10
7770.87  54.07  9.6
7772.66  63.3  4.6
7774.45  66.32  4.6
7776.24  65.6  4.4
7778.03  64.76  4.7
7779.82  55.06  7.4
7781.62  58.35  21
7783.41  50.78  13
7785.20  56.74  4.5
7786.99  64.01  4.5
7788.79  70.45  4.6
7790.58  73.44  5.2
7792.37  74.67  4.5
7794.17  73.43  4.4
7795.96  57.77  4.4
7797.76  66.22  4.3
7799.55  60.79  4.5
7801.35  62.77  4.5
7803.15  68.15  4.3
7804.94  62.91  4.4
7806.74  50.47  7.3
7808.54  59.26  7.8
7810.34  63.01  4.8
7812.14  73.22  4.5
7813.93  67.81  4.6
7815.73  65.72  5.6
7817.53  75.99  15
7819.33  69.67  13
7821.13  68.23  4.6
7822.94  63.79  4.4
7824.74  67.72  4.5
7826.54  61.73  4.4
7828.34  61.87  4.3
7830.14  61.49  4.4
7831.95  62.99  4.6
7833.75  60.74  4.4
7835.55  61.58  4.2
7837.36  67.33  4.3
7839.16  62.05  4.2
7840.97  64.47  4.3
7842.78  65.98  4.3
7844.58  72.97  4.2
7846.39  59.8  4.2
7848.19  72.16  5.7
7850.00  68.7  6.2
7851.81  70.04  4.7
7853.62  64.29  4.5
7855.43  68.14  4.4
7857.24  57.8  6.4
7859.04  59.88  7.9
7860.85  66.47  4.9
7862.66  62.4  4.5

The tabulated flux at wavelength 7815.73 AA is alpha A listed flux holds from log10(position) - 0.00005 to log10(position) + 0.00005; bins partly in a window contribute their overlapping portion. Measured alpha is 65.72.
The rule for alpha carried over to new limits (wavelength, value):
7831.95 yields 62.99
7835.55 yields 61.58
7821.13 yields 68.23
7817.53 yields 75.99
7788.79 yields 70.45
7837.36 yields 67.33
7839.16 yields 62.05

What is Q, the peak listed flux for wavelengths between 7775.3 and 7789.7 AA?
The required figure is 70.45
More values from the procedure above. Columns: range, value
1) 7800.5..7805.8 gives 68.15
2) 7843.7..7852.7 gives 72.97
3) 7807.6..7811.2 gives 63.01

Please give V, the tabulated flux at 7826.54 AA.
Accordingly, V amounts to 61.73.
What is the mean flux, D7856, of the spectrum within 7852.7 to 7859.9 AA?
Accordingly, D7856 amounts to 62.6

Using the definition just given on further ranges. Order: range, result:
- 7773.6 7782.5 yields 62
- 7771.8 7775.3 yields 64.8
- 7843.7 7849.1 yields 68.3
